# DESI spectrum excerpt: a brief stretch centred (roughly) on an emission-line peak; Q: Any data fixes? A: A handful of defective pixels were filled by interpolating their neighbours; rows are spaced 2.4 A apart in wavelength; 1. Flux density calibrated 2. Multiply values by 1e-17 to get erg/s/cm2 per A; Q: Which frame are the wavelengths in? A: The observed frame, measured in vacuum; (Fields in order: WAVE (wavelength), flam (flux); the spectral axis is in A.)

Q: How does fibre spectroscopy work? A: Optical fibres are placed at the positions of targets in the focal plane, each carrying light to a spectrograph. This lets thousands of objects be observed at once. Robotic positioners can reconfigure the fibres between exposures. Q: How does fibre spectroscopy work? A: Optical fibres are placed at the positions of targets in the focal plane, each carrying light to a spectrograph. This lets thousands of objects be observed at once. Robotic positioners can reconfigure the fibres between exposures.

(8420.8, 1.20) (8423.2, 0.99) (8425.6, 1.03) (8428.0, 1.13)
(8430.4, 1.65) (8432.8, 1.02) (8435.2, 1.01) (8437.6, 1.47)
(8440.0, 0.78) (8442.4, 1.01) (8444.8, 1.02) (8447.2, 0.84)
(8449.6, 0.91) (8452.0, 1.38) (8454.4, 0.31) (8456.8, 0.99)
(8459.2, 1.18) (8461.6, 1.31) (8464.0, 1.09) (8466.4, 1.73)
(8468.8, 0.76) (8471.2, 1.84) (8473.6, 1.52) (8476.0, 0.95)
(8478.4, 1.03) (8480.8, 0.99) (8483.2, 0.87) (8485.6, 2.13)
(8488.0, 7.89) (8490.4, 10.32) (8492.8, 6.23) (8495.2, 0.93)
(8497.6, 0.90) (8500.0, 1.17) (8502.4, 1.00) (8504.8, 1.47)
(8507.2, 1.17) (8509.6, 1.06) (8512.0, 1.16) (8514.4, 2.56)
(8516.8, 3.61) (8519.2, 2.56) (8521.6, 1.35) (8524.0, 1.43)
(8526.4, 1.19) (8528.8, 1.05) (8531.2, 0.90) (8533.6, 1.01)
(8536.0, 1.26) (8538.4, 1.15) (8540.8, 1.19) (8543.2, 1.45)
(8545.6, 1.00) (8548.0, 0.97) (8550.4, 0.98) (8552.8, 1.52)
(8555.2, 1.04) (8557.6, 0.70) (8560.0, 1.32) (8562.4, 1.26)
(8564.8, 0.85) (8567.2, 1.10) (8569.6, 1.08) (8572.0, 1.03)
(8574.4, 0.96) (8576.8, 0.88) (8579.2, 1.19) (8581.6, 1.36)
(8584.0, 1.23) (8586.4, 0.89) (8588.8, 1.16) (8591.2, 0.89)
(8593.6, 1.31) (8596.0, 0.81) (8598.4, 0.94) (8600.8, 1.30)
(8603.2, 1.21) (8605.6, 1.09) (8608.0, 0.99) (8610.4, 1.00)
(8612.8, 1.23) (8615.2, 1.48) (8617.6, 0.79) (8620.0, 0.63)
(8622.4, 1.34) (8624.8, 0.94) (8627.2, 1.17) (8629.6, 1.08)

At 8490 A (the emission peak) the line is H-alpha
